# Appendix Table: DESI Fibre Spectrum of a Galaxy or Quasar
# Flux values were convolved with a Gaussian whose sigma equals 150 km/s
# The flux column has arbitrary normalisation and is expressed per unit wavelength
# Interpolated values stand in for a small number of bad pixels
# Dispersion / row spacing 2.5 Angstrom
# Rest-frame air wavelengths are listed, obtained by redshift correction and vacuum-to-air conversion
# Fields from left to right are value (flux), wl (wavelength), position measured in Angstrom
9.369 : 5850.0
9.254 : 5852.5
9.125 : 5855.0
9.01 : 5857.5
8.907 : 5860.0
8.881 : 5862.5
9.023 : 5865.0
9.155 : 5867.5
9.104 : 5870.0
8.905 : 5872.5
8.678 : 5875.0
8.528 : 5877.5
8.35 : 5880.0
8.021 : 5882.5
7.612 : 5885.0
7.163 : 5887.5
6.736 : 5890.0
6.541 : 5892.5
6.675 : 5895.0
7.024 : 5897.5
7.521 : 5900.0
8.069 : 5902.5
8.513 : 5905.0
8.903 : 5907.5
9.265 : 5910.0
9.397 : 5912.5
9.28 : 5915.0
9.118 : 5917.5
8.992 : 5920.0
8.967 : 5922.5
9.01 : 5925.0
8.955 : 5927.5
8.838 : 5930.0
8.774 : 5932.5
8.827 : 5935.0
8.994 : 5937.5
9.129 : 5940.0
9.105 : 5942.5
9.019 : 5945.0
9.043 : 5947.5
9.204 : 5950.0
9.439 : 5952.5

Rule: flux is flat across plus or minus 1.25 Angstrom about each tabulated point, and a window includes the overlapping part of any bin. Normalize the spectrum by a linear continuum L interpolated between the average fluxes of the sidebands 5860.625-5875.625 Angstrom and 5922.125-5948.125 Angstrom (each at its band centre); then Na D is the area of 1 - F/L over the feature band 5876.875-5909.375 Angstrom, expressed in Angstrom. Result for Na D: 4.67 Angstrom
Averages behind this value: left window 8.97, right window 8.97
